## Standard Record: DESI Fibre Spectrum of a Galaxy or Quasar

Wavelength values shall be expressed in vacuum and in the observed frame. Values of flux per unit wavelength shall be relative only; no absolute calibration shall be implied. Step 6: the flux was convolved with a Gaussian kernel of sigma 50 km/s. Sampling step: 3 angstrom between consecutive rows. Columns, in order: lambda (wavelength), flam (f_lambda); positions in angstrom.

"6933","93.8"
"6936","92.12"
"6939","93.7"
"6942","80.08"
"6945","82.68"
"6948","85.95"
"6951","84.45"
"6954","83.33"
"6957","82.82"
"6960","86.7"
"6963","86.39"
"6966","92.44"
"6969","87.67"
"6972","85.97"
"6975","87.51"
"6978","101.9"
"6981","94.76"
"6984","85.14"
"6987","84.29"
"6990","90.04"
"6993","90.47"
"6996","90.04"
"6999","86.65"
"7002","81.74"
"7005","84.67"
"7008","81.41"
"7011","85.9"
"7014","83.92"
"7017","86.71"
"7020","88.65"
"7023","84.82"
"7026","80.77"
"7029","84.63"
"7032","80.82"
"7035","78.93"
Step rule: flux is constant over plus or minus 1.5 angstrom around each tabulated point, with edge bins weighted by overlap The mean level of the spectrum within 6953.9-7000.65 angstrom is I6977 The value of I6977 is 88.6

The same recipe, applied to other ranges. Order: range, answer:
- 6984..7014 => 86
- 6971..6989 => 90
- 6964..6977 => 88.8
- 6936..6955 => 85.6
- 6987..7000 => 88.8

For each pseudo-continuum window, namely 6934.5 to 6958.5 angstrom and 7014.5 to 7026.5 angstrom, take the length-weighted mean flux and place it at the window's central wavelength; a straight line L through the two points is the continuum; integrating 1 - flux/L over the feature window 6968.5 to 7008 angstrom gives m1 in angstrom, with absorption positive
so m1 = -1.3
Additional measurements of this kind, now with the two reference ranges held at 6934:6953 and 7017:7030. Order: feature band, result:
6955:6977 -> -0.30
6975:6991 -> -0.96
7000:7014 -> 0.28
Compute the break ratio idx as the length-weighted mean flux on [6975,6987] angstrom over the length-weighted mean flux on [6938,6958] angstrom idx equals 1.1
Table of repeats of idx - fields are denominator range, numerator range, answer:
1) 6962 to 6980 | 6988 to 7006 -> 0.96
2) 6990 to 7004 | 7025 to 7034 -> 0.94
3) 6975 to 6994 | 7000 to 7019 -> 0.93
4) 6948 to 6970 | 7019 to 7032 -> 0.98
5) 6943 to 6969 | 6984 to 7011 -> 1.01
